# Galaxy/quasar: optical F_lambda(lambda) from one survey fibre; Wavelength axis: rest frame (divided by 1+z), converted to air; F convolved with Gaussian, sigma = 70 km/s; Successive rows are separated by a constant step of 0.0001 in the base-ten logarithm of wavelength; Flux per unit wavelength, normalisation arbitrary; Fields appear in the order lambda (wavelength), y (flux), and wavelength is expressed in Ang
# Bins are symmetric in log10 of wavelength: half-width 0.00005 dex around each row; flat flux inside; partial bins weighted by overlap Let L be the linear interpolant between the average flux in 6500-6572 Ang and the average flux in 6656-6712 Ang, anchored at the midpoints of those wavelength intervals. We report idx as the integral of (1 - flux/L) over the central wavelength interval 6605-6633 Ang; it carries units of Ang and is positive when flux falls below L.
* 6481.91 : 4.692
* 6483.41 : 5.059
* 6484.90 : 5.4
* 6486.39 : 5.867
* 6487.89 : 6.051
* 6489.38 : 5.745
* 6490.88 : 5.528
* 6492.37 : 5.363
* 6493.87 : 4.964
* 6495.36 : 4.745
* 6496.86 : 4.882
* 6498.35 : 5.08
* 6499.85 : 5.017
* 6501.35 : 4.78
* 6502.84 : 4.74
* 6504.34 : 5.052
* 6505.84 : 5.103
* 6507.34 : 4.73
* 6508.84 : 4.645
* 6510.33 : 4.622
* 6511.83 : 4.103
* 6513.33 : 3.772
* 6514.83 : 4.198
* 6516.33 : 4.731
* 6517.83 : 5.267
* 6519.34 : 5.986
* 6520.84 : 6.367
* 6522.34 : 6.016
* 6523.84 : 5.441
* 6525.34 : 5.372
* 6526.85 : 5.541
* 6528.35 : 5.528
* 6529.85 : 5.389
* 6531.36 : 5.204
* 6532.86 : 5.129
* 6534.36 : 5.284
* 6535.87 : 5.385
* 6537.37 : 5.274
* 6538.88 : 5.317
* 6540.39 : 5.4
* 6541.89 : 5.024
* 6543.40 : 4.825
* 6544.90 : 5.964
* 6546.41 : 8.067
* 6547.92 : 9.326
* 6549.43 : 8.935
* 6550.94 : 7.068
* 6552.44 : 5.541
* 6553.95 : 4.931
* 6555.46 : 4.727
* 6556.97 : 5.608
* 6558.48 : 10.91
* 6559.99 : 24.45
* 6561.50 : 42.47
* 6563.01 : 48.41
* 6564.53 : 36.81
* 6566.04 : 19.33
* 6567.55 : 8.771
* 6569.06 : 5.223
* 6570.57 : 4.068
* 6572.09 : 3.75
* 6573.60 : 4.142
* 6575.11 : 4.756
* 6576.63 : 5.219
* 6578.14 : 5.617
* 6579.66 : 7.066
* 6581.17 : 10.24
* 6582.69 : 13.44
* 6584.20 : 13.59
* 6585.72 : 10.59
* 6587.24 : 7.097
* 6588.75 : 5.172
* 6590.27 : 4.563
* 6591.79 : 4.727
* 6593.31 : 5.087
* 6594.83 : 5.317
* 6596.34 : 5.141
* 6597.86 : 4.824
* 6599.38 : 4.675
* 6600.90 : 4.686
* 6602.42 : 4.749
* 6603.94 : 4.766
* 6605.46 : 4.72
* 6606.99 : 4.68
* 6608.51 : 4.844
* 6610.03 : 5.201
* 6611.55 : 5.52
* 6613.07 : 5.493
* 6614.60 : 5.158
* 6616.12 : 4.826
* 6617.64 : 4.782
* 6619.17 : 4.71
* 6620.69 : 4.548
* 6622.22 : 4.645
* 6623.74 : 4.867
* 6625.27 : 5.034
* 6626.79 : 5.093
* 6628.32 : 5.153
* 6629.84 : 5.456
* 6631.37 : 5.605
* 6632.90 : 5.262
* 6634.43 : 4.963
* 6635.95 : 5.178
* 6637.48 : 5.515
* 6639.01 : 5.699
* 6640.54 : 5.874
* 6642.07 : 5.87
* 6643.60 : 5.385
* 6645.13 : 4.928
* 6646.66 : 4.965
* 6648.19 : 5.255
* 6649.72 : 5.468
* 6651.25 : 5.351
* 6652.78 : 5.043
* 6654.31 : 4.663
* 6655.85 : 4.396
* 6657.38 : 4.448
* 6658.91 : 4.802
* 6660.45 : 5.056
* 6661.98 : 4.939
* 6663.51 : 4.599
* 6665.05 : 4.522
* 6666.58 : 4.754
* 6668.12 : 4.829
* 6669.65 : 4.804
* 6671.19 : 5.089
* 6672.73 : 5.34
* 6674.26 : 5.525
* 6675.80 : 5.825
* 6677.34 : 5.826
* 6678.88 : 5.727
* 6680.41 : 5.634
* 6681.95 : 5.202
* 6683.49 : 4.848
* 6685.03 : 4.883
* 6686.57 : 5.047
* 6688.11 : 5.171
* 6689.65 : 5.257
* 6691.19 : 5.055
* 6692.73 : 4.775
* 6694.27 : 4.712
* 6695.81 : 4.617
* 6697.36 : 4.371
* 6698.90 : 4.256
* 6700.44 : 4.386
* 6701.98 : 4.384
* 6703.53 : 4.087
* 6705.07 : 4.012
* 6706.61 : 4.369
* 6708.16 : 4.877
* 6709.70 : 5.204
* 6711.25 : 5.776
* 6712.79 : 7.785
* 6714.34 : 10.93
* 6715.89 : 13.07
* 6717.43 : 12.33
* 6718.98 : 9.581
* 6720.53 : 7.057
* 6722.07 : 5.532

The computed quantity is 6.5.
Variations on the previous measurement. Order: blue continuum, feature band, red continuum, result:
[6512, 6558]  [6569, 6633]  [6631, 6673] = -3.86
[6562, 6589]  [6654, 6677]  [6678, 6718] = 7.78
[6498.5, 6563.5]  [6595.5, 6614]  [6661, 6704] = 4.13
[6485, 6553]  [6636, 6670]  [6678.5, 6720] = 4.48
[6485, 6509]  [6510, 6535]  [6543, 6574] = 9.69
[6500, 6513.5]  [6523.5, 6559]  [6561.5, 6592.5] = 9.39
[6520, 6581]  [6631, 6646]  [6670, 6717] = 3.49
